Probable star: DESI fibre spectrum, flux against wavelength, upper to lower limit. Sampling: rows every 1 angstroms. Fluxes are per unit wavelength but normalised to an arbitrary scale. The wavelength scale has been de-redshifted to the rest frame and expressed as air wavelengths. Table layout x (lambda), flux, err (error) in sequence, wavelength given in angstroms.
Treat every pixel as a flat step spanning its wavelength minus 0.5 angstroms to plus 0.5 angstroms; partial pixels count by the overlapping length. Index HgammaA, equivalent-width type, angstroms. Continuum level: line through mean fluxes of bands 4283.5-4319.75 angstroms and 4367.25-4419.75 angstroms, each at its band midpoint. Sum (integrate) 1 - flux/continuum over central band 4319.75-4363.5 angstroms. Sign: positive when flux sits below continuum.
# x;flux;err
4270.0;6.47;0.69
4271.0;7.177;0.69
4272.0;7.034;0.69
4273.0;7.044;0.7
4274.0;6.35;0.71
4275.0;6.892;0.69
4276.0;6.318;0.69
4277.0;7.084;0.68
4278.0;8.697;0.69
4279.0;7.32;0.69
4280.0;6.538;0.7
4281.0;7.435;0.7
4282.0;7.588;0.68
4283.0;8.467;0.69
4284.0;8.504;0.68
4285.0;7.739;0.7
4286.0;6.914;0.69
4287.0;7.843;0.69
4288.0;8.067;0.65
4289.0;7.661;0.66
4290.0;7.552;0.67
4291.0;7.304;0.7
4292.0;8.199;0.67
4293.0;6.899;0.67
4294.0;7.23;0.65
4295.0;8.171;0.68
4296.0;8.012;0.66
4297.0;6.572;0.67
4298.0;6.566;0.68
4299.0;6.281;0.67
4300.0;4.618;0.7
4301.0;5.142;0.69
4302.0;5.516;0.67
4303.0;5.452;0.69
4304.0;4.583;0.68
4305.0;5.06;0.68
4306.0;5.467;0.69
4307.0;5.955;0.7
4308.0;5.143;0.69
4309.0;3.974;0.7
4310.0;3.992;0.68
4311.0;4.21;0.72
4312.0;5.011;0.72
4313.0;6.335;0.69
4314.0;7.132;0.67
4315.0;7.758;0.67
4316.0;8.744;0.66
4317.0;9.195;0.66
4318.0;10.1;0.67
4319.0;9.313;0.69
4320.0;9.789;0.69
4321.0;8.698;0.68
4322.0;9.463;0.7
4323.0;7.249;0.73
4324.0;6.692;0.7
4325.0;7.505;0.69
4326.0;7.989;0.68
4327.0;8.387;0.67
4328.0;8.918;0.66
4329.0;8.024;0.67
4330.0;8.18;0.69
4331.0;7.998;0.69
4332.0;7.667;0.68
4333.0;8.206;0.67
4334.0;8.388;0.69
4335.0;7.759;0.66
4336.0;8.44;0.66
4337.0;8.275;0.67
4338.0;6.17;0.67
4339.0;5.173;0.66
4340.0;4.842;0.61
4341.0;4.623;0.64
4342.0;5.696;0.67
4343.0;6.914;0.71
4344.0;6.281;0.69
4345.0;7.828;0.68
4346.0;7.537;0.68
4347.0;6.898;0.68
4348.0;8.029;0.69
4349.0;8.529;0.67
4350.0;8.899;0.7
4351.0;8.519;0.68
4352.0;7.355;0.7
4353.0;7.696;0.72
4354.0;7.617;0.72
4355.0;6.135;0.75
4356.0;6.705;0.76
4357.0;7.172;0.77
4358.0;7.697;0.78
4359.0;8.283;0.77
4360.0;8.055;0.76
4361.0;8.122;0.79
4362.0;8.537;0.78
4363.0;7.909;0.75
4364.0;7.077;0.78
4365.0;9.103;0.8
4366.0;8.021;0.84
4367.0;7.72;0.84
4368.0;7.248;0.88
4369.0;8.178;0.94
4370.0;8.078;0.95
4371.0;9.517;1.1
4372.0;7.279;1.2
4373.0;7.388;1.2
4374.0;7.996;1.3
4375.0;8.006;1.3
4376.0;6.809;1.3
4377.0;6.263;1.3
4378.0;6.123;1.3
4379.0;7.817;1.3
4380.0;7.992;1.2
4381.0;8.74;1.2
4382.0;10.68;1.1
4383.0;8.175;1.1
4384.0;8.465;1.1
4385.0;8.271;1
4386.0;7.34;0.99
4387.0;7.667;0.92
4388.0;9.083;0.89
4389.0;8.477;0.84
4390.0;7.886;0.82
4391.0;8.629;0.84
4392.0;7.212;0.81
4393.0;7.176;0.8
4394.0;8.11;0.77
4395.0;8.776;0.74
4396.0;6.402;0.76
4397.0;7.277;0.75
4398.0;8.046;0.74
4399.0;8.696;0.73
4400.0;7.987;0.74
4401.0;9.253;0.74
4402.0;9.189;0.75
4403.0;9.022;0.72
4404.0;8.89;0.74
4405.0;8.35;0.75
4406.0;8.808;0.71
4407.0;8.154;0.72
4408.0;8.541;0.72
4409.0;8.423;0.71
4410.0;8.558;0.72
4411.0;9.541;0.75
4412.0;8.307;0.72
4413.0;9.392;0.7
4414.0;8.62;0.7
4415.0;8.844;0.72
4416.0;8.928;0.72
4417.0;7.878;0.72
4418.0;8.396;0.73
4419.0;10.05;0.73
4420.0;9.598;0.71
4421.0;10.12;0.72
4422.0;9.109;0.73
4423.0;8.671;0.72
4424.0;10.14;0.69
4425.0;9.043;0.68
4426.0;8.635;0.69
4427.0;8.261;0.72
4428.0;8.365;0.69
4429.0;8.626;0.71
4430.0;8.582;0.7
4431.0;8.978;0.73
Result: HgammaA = -1.2 angstroms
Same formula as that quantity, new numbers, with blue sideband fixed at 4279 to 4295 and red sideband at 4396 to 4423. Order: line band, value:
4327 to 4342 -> 1.3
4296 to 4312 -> 5.0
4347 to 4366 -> 0.9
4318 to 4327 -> -0.6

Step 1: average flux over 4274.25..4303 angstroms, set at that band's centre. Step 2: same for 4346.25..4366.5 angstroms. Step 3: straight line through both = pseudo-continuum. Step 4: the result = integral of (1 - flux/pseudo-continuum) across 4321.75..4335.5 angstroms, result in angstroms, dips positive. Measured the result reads -0.8 angstroms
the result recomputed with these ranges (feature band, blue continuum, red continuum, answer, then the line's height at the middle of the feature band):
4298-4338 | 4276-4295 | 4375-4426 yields 3.9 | 7.83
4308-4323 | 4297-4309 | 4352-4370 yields -3.5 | 5.92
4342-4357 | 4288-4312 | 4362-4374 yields 0.1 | 7.47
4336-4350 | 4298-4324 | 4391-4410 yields 0.7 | 7.17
